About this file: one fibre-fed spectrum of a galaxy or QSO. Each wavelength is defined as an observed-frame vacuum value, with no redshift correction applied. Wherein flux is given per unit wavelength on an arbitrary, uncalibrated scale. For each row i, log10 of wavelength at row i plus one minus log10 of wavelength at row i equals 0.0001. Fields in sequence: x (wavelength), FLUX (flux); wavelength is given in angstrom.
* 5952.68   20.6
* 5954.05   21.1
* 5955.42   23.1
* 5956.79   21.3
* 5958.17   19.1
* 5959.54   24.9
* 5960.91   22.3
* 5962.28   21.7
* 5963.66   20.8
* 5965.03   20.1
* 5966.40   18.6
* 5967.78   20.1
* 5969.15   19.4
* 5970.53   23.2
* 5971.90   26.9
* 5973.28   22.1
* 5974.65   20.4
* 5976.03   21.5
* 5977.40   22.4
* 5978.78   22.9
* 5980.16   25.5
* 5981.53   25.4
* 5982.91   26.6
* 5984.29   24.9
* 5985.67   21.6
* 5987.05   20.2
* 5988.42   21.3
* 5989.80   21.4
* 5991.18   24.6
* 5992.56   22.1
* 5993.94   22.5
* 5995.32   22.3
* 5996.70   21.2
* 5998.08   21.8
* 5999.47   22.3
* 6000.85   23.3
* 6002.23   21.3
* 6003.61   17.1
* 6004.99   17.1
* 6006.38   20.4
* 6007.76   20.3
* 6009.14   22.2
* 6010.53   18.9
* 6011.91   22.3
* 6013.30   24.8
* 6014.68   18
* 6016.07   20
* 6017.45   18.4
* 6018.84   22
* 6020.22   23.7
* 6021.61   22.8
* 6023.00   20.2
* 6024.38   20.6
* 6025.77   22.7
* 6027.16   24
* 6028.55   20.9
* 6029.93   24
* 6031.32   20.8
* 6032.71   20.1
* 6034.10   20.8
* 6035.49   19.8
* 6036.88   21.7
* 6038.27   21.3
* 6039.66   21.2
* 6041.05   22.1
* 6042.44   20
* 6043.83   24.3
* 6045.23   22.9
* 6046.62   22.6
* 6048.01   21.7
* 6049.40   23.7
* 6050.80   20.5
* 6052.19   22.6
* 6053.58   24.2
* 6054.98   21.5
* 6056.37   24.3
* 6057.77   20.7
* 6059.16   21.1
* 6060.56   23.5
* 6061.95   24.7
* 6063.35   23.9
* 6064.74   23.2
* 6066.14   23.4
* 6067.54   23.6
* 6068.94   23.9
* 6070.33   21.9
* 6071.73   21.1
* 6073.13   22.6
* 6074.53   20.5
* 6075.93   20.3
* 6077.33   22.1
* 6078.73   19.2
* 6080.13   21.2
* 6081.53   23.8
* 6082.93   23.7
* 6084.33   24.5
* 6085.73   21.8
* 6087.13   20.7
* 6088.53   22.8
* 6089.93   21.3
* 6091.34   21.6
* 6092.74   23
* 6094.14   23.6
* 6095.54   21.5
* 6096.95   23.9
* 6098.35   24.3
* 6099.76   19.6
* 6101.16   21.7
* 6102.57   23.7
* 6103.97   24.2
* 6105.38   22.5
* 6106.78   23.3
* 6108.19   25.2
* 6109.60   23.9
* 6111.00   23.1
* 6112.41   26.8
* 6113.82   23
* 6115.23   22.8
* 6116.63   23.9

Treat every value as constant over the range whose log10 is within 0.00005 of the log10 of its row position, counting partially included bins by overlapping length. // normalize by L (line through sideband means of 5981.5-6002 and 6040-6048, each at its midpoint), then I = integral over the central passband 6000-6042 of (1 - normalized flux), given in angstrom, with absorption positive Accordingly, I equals 2.5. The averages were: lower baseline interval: 22.6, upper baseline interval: 22.3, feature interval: 21.1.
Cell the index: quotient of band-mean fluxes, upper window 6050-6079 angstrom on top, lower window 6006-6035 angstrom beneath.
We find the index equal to 1.05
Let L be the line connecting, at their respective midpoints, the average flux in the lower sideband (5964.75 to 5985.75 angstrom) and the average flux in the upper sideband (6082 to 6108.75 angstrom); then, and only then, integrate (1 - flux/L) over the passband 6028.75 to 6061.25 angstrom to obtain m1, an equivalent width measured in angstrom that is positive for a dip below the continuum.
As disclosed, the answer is 1.1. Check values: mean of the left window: 22.7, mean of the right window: 22.8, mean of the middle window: 22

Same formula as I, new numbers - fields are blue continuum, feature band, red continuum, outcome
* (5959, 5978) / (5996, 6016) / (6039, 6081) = 1.1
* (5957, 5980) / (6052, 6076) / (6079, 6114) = 0.0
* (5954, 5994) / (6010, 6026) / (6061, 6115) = 0.9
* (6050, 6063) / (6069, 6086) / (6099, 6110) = 0.6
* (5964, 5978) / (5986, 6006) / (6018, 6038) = 0.2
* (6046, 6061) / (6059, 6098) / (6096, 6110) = 0.5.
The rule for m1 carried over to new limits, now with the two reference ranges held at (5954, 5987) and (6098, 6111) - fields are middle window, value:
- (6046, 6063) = 0.15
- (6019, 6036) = 0.69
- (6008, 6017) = 0.65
